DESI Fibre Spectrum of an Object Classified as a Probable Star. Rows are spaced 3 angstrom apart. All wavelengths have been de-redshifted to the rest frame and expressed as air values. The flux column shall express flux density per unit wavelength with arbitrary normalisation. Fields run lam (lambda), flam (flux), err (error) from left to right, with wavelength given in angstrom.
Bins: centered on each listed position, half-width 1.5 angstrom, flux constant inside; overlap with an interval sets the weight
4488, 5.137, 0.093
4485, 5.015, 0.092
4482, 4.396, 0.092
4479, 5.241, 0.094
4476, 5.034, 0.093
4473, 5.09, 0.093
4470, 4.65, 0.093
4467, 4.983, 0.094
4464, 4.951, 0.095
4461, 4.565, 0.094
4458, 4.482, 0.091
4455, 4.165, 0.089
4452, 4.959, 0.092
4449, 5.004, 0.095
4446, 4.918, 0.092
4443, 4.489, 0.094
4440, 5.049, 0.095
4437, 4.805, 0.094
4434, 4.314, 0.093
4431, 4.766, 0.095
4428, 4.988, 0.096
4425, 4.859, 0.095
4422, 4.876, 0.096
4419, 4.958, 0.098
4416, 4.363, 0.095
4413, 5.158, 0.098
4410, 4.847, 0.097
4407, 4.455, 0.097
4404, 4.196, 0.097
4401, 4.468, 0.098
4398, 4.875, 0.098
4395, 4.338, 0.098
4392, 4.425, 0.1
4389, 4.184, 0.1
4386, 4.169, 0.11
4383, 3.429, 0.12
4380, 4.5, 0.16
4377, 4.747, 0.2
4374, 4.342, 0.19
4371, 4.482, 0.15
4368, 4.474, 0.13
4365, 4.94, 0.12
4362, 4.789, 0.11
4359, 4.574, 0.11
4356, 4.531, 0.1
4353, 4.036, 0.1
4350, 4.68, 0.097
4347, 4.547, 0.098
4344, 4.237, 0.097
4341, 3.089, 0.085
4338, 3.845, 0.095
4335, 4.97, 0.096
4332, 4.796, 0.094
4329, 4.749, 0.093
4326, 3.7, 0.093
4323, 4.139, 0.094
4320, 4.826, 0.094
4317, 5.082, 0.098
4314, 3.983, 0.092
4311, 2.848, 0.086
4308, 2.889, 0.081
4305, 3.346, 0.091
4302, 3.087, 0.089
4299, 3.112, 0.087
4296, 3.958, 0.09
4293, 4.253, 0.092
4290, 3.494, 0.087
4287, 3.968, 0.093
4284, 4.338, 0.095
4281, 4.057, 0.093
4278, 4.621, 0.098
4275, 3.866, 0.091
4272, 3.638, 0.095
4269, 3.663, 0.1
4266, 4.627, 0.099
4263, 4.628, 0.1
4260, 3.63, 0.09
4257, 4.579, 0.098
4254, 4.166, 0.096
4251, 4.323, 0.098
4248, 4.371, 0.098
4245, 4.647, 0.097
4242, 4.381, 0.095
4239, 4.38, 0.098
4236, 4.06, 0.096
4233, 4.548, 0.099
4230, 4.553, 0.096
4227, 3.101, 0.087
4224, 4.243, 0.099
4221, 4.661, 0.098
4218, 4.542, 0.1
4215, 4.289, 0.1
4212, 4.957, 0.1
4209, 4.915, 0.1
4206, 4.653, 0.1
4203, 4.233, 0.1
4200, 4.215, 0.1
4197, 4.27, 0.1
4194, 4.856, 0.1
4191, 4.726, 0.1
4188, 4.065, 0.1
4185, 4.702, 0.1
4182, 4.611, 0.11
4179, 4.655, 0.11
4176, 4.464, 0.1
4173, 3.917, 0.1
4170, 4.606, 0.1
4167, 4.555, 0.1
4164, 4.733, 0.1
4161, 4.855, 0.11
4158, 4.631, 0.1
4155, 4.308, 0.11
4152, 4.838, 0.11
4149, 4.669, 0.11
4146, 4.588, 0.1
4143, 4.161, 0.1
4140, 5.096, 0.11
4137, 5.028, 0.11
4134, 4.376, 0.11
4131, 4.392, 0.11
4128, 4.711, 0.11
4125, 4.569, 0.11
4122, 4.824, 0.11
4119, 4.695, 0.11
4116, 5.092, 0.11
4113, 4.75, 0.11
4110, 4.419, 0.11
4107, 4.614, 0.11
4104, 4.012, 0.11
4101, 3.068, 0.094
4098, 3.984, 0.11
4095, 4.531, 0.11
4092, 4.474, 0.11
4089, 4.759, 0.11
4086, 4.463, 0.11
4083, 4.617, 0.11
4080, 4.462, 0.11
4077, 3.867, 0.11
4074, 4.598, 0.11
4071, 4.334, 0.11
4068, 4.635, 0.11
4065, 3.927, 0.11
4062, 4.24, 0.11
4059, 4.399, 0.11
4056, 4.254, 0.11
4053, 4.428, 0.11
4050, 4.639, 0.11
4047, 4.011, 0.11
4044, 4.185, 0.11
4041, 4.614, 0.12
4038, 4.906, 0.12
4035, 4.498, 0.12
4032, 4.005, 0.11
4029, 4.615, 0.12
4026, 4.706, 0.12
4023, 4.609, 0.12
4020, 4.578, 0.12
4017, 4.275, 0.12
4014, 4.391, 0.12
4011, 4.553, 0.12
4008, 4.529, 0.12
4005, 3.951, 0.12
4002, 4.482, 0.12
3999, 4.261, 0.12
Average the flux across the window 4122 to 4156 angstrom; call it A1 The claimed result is 4.63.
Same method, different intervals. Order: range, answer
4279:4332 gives 3.91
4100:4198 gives 4.55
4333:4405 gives 4.37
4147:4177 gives 4.56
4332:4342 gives 4.14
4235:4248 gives 4.38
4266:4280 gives 4.02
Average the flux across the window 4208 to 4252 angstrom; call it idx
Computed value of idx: 4.39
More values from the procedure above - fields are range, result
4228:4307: 4.07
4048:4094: 4.4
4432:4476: 4.75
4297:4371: 4.14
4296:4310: 3.19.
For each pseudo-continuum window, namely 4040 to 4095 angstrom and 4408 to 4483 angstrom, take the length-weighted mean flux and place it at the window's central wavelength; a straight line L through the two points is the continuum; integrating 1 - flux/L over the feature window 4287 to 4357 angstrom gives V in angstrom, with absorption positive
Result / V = 9.9 angstrom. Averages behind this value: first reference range 4.39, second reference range 4.8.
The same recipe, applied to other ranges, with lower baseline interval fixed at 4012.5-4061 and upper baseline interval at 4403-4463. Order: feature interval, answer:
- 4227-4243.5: 1.1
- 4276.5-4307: 5.4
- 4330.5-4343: 1.3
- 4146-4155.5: -0.2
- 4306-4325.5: 3.0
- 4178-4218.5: 0.1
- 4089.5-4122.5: 0.6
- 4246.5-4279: 2.9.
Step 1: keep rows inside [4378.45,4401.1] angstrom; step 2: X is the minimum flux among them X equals 3.429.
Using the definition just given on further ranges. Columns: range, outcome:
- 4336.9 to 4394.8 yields 3.089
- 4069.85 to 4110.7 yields 3.068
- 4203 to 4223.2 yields 4.233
